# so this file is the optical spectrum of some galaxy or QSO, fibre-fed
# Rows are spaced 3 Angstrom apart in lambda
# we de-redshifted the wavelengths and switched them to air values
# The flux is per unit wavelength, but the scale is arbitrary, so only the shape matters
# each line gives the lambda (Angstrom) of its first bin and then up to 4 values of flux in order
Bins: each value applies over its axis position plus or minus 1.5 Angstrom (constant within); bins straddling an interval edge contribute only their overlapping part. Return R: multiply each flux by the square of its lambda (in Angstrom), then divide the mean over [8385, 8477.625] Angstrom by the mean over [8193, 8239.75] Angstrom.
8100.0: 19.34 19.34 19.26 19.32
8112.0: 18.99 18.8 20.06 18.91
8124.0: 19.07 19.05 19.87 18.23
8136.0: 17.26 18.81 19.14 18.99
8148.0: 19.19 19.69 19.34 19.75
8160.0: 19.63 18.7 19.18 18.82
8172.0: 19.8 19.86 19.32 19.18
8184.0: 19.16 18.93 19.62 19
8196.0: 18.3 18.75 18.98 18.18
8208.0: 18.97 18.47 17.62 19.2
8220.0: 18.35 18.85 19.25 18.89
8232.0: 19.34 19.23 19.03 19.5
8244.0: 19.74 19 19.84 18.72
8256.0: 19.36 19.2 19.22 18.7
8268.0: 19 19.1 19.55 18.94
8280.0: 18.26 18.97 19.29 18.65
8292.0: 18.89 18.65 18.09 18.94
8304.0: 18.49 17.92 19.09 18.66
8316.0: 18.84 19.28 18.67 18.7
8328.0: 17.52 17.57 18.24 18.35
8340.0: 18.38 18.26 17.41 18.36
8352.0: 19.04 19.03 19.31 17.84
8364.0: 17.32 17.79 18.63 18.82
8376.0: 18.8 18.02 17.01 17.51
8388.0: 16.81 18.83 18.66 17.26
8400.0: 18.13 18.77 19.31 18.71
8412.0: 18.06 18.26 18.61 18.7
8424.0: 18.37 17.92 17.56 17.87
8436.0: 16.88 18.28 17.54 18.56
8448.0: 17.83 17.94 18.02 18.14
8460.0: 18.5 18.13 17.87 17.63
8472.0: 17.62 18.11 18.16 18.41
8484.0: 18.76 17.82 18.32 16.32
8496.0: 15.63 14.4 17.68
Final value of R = 1.01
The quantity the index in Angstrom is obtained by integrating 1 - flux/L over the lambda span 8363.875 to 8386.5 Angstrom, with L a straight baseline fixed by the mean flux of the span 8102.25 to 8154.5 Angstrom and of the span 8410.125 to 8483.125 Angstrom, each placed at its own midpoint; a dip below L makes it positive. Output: 0.3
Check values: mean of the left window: 19.1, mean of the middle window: 18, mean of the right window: 18.1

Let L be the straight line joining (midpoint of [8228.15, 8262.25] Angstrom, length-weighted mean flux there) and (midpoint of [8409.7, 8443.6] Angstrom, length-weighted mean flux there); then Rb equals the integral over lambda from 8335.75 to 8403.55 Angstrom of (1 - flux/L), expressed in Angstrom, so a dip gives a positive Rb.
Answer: 0.9 Angstrom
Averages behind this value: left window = 19.3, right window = 18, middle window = 18.2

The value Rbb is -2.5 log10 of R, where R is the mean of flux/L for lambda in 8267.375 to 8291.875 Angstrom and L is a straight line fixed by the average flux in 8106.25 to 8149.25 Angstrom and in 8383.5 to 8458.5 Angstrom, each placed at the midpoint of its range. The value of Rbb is -0.03 mag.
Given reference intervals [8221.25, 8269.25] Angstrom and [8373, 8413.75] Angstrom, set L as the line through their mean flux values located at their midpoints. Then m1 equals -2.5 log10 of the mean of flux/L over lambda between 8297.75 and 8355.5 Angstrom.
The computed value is 0.01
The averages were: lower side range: 19.2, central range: 18.4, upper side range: 18.2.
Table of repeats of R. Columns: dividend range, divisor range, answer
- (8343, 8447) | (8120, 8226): 1.01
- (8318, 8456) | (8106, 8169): 1.01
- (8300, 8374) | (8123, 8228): 1.01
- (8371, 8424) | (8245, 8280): 0.99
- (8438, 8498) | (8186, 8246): 1.00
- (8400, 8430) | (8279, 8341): 1.02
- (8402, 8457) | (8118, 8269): 1.01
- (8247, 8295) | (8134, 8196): 1.02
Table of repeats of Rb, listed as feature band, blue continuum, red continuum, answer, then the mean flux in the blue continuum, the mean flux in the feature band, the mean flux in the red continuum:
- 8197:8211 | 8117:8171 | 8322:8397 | 0.1 Angstrom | 19.1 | 18.7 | 18.2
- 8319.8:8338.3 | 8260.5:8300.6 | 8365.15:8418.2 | 0.4 Angstrom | 18.9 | 18.2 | 18.2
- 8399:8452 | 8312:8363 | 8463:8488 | 0.0 Angstrom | 18.4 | 18.2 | 18.1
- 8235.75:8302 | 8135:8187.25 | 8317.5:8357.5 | -1.2 Angstrom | 19.2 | 19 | 18.4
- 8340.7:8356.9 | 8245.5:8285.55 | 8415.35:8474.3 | 0.1 Angstrom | 19.1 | 18.4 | 18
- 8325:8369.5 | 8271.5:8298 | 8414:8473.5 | 0.8 Angstrom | 18.9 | 18.2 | 18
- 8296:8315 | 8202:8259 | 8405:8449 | 0.1 Angstrom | 19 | 18.5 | 18.2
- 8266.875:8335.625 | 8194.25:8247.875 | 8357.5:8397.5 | -0.8 Angstrom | 18.9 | 18.7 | 18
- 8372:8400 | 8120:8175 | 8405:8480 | 0.5 Angstrom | 19.1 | 18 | 18.1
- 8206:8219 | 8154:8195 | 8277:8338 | 0.4 Angstrom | 19.3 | 18.5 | 18.6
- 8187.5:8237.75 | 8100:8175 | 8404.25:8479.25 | 0.2 Angstrom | 19.2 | 18.8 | 18.1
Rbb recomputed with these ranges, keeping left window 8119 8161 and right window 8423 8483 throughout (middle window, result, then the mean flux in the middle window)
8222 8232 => -0.017 mag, 19.1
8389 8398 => -0.003 mag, 18.2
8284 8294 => -0.022 mag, 18.9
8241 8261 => -0.037 mag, 19.3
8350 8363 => -0.025 mag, 18.7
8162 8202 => -0.011 mag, 19.1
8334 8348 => 0.014 mag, 18.1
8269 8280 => -0.027 mag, 19.1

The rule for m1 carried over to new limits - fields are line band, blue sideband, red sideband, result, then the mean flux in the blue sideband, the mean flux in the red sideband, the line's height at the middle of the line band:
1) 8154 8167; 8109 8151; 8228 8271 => -0.02 mag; 19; 19.2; 19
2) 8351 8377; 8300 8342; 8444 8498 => -0.01 mag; 18.5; 17.8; 18.3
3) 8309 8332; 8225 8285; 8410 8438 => 0.01 mag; 19.1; 18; 18.7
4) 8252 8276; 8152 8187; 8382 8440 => -0.02 mag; 19.3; 18.1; 18.8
